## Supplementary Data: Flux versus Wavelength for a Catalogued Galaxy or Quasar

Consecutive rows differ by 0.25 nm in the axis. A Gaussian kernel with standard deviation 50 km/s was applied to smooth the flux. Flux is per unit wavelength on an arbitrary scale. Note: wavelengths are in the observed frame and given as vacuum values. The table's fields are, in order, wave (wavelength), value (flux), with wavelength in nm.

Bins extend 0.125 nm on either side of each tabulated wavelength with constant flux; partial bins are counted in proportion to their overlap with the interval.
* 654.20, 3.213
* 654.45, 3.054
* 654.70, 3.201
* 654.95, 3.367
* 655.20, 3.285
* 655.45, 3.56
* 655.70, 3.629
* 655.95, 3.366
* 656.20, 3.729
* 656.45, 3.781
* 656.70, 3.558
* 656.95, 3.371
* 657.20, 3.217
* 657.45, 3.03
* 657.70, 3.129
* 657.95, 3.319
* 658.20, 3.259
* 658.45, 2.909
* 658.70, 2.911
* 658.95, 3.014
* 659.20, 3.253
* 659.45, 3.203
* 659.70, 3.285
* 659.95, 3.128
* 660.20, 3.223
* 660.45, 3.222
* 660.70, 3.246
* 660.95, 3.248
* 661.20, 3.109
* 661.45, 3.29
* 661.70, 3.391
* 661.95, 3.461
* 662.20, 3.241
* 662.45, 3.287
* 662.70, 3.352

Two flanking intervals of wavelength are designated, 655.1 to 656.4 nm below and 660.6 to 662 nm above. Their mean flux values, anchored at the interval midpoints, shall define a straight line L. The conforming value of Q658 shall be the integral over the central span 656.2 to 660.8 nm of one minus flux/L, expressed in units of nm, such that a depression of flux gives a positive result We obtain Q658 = 0.23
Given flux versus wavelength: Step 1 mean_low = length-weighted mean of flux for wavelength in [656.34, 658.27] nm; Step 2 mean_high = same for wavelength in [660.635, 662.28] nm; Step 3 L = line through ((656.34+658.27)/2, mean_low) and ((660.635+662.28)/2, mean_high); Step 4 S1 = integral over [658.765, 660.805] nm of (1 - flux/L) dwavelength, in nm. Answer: 0.07 nm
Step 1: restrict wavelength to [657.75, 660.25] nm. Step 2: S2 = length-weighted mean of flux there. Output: 3.15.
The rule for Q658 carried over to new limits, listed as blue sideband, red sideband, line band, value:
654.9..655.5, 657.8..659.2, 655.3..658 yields -0.136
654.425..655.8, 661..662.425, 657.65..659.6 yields 0.118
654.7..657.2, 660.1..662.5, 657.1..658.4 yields 0.091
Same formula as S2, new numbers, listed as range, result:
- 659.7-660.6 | 3.21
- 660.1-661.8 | 3.25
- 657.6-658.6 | 3.15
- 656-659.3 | 3.27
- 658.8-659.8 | 3.18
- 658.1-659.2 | 3.04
